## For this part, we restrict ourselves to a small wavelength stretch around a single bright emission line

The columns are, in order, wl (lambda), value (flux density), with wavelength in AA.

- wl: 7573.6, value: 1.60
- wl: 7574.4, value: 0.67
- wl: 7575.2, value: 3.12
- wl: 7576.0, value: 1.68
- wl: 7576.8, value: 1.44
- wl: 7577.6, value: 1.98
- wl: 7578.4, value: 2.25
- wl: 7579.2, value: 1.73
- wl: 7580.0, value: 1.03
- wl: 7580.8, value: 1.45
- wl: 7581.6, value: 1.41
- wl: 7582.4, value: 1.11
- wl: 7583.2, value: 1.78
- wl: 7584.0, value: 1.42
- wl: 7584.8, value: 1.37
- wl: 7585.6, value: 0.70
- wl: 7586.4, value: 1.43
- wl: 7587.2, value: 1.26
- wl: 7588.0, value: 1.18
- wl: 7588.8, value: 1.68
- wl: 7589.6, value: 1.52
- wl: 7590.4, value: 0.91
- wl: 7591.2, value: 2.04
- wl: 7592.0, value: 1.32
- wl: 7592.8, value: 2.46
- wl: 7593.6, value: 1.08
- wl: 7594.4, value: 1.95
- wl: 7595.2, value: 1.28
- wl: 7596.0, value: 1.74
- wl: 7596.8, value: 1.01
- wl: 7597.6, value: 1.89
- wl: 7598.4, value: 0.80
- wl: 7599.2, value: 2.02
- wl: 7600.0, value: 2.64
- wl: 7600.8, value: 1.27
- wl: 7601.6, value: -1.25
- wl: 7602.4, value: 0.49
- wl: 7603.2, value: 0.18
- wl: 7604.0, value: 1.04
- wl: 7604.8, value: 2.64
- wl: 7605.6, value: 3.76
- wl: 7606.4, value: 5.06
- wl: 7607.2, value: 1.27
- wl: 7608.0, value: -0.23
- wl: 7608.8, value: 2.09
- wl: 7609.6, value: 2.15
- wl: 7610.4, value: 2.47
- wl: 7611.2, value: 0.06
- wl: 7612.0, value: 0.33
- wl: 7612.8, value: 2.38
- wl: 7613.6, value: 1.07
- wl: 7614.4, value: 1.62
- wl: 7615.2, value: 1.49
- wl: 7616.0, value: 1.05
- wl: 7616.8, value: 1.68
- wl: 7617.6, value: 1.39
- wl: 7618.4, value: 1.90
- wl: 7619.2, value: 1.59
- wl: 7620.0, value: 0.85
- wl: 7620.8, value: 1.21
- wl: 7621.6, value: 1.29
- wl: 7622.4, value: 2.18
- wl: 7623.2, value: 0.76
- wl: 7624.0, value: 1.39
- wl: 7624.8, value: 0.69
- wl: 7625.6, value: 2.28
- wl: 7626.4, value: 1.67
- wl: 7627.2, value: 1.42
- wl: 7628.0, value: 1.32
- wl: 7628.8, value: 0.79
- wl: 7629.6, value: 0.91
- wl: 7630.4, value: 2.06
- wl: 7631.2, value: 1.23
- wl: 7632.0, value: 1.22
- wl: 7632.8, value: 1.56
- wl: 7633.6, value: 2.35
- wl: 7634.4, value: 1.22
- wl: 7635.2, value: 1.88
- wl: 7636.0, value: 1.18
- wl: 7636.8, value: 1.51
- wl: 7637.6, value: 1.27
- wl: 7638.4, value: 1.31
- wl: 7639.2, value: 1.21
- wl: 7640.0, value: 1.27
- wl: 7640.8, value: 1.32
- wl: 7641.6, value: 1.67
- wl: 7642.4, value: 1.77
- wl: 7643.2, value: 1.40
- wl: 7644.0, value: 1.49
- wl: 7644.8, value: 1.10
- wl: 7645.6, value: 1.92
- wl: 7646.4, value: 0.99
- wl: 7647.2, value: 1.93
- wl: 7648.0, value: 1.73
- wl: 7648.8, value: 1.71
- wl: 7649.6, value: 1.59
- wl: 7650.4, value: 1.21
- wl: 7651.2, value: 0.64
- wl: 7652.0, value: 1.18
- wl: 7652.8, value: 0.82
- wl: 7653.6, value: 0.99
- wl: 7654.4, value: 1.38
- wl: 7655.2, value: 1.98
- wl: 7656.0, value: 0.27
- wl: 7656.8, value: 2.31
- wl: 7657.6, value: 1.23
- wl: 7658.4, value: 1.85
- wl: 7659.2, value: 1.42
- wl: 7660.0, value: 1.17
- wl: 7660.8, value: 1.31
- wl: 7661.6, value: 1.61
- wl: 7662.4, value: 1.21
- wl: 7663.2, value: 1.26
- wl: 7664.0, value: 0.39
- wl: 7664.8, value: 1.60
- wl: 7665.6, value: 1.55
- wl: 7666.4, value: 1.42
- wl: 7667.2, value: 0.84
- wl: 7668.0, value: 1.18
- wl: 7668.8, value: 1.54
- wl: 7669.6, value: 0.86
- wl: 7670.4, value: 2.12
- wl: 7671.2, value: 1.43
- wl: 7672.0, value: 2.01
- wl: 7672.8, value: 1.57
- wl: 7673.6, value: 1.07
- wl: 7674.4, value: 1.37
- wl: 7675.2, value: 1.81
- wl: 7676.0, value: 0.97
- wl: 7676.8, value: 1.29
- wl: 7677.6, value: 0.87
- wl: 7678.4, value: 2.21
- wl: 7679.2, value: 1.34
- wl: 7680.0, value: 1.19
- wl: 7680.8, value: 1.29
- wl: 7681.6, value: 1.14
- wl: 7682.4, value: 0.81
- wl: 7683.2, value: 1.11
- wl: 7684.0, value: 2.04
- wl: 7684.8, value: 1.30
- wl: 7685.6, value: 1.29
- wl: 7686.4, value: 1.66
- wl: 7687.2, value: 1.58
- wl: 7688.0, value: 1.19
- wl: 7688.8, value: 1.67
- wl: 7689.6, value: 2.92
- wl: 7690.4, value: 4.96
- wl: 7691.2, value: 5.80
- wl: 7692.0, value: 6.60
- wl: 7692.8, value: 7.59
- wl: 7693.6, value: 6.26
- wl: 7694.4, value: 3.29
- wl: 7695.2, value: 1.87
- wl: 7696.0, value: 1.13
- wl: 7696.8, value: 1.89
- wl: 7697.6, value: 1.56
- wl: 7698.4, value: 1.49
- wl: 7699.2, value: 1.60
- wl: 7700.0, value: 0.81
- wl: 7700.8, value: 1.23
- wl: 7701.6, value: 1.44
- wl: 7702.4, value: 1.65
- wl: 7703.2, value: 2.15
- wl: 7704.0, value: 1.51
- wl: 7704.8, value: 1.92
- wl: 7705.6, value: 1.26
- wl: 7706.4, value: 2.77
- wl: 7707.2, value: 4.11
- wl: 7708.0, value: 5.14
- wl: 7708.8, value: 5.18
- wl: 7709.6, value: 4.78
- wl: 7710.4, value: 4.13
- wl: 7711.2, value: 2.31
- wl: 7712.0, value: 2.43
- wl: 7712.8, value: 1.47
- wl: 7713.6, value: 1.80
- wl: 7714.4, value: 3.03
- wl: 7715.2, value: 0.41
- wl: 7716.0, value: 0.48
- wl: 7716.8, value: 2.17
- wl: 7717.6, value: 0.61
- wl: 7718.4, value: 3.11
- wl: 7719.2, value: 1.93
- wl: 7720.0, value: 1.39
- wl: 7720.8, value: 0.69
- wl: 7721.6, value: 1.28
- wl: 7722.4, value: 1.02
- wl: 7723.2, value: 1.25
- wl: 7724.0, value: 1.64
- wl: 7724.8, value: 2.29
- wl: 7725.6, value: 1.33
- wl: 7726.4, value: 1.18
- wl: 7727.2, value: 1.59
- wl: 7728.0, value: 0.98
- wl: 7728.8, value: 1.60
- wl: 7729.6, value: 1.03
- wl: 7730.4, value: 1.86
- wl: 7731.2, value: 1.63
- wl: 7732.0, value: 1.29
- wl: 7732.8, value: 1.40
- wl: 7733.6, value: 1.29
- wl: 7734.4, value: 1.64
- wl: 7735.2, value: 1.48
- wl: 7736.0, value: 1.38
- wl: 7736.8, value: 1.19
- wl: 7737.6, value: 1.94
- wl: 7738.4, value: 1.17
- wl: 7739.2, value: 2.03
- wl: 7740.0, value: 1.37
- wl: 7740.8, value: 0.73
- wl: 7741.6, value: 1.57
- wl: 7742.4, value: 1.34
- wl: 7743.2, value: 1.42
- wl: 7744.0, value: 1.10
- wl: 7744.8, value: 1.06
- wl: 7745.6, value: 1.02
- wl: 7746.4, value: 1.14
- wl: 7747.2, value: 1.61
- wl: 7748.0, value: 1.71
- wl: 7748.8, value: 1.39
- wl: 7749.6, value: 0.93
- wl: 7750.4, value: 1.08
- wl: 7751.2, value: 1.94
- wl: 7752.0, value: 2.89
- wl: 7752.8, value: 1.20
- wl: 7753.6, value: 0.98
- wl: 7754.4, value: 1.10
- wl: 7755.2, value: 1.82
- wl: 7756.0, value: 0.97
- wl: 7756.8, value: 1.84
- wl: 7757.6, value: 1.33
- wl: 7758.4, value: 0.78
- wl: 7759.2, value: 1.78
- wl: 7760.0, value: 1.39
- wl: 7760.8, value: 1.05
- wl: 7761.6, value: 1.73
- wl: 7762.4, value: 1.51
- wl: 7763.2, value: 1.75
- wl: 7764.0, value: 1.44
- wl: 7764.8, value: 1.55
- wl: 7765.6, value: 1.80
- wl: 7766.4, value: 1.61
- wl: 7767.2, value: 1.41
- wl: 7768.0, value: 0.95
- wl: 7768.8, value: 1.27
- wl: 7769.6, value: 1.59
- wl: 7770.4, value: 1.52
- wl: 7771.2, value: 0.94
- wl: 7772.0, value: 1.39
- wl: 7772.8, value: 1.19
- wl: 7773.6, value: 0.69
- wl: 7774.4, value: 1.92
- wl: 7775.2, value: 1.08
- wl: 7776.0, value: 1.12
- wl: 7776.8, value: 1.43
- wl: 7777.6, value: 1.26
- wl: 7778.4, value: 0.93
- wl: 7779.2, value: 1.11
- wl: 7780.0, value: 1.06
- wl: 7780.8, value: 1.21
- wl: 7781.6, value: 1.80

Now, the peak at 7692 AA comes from [S II]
